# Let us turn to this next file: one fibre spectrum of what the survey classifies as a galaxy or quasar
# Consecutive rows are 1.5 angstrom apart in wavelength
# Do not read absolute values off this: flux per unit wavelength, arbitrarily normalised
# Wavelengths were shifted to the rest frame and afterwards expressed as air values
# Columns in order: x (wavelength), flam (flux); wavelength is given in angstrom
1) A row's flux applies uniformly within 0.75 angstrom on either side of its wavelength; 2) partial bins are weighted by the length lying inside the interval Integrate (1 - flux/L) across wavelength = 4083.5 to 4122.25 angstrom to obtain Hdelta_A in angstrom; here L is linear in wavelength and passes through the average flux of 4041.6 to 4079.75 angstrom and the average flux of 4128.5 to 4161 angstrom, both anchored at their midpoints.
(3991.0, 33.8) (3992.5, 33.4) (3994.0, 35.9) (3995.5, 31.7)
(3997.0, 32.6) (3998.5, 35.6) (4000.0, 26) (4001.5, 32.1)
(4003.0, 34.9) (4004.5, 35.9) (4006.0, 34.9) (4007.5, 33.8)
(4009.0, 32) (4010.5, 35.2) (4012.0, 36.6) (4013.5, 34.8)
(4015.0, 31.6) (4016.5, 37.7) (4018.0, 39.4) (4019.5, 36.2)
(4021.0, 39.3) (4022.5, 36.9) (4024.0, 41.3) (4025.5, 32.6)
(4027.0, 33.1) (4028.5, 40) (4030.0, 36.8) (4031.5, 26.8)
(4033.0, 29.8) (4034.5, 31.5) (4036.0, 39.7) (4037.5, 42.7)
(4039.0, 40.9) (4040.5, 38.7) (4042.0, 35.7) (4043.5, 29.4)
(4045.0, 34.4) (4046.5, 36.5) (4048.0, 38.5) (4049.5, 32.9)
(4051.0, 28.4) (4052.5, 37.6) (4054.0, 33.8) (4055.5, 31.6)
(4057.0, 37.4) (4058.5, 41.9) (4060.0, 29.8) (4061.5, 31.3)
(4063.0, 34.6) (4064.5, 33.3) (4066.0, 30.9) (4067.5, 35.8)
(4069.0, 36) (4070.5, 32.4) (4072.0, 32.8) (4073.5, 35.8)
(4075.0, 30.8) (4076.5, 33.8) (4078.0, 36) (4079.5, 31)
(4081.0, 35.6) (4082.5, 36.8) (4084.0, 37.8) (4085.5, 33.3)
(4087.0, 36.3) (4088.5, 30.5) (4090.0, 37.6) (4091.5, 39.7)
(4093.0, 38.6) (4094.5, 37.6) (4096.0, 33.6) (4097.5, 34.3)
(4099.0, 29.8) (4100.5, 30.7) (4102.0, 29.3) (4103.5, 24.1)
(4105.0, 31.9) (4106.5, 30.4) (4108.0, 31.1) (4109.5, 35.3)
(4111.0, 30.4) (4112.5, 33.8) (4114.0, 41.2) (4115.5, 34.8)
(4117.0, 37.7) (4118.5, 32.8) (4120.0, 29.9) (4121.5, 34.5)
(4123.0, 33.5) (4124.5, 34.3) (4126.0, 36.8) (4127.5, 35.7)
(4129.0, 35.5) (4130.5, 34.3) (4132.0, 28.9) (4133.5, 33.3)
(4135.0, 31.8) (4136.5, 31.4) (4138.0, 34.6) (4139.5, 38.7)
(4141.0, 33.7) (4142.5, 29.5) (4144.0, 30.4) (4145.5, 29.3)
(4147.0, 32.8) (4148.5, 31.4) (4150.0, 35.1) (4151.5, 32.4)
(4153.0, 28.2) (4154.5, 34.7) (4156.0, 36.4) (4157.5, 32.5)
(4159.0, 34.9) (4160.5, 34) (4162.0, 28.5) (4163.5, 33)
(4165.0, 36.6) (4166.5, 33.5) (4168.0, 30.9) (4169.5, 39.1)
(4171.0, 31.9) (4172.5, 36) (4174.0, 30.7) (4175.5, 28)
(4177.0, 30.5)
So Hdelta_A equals -0.3 angstrom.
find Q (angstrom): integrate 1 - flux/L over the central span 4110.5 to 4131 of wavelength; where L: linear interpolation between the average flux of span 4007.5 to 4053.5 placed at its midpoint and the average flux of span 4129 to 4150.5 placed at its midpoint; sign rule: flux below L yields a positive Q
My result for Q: -1.0 angstrom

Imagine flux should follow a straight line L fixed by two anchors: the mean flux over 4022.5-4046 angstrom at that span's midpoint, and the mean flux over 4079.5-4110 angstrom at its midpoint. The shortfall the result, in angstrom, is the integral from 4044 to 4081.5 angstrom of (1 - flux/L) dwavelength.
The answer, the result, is 0.7 angstrom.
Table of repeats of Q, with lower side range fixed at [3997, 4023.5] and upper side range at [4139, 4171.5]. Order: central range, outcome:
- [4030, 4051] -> -0.3 angstrom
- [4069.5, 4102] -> -0.5 angstrom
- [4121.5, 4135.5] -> -0.2 angstrom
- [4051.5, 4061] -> -0.2 angstrom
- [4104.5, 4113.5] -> 0.3 angstrom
